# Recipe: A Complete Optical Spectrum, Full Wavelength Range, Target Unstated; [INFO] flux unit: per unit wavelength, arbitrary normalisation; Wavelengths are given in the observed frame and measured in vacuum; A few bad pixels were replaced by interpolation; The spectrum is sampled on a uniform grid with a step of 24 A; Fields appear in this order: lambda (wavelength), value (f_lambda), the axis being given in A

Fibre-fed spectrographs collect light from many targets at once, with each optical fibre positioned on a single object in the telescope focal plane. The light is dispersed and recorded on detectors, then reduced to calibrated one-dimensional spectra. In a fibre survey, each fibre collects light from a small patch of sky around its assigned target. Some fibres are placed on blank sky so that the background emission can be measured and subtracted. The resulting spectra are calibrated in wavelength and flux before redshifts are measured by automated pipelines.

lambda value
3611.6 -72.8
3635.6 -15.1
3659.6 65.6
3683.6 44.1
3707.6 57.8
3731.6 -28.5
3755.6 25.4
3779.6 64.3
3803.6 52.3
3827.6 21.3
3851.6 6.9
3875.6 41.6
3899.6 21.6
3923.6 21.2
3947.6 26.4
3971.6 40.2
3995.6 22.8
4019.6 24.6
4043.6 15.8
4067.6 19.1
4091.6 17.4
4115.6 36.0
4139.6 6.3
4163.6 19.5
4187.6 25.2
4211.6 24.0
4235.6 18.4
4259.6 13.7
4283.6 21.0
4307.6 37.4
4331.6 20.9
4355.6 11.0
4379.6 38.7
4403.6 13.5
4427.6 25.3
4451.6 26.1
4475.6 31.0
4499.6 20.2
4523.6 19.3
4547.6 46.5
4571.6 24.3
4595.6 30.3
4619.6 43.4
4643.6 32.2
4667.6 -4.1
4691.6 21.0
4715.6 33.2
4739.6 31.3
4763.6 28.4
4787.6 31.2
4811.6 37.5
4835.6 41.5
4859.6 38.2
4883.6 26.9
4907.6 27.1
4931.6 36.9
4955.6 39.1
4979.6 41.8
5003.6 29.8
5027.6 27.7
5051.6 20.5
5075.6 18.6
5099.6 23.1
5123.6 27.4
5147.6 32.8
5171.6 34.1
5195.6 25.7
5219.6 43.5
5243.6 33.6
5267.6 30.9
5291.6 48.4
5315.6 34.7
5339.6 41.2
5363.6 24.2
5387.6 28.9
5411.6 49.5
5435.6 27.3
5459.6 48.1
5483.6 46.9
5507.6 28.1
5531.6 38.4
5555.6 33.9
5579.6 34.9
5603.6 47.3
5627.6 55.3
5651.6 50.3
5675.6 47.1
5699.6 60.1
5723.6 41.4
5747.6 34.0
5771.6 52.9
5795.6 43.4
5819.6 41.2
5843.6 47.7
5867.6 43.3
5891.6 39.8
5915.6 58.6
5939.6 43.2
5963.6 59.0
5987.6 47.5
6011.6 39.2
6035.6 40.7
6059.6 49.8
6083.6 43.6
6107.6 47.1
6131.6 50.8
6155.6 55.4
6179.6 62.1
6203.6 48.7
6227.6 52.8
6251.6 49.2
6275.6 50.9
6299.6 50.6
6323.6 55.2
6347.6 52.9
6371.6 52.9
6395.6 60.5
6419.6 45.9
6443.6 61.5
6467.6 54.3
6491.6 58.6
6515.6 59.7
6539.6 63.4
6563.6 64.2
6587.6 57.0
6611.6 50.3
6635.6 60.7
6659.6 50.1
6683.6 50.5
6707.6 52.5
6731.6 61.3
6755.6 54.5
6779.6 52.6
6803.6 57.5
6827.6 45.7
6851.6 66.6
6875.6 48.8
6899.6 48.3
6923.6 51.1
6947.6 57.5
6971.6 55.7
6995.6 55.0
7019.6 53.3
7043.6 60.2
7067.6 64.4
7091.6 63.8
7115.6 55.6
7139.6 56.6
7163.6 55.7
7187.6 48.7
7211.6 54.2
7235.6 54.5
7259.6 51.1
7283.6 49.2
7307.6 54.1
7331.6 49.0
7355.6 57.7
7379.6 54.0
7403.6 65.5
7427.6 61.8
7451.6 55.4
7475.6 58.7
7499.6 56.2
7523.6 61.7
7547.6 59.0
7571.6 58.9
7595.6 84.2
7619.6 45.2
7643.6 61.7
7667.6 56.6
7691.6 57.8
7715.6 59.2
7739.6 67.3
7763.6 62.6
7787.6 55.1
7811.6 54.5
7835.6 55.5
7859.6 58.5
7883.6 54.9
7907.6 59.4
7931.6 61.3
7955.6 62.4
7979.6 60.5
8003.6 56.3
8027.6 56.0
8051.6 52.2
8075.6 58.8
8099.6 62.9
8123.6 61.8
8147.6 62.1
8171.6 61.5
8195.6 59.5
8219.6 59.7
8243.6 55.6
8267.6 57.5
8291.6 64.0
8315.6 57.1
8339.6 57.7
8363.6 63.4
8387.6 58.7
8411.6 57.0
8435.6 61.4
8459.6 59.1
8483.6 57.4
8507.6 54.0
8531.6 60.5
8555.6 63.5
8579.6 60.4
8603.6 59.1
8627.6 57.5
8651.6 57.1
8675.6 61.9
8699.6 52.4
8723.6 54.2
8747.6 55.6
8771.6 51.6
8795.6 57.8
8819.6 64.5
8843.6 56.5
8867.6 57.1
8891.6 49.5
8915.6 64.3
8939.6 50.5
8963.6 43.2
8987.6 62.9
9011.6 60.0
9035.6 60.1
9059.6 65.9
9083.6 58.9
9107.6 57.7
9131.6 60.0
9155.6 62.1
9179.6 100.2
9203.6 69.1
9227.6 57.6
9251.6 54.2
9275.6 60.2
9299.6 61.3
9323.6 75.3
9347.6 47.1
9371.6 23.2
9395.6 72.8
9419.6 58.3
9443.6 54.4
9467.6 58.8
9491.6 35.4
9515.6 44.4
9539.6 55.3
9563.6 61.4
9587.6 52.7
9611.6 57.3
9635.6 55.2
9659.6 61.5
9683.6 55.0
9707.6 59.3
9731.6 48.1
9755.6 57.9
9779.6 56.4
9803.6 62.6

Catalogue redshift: 0.398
